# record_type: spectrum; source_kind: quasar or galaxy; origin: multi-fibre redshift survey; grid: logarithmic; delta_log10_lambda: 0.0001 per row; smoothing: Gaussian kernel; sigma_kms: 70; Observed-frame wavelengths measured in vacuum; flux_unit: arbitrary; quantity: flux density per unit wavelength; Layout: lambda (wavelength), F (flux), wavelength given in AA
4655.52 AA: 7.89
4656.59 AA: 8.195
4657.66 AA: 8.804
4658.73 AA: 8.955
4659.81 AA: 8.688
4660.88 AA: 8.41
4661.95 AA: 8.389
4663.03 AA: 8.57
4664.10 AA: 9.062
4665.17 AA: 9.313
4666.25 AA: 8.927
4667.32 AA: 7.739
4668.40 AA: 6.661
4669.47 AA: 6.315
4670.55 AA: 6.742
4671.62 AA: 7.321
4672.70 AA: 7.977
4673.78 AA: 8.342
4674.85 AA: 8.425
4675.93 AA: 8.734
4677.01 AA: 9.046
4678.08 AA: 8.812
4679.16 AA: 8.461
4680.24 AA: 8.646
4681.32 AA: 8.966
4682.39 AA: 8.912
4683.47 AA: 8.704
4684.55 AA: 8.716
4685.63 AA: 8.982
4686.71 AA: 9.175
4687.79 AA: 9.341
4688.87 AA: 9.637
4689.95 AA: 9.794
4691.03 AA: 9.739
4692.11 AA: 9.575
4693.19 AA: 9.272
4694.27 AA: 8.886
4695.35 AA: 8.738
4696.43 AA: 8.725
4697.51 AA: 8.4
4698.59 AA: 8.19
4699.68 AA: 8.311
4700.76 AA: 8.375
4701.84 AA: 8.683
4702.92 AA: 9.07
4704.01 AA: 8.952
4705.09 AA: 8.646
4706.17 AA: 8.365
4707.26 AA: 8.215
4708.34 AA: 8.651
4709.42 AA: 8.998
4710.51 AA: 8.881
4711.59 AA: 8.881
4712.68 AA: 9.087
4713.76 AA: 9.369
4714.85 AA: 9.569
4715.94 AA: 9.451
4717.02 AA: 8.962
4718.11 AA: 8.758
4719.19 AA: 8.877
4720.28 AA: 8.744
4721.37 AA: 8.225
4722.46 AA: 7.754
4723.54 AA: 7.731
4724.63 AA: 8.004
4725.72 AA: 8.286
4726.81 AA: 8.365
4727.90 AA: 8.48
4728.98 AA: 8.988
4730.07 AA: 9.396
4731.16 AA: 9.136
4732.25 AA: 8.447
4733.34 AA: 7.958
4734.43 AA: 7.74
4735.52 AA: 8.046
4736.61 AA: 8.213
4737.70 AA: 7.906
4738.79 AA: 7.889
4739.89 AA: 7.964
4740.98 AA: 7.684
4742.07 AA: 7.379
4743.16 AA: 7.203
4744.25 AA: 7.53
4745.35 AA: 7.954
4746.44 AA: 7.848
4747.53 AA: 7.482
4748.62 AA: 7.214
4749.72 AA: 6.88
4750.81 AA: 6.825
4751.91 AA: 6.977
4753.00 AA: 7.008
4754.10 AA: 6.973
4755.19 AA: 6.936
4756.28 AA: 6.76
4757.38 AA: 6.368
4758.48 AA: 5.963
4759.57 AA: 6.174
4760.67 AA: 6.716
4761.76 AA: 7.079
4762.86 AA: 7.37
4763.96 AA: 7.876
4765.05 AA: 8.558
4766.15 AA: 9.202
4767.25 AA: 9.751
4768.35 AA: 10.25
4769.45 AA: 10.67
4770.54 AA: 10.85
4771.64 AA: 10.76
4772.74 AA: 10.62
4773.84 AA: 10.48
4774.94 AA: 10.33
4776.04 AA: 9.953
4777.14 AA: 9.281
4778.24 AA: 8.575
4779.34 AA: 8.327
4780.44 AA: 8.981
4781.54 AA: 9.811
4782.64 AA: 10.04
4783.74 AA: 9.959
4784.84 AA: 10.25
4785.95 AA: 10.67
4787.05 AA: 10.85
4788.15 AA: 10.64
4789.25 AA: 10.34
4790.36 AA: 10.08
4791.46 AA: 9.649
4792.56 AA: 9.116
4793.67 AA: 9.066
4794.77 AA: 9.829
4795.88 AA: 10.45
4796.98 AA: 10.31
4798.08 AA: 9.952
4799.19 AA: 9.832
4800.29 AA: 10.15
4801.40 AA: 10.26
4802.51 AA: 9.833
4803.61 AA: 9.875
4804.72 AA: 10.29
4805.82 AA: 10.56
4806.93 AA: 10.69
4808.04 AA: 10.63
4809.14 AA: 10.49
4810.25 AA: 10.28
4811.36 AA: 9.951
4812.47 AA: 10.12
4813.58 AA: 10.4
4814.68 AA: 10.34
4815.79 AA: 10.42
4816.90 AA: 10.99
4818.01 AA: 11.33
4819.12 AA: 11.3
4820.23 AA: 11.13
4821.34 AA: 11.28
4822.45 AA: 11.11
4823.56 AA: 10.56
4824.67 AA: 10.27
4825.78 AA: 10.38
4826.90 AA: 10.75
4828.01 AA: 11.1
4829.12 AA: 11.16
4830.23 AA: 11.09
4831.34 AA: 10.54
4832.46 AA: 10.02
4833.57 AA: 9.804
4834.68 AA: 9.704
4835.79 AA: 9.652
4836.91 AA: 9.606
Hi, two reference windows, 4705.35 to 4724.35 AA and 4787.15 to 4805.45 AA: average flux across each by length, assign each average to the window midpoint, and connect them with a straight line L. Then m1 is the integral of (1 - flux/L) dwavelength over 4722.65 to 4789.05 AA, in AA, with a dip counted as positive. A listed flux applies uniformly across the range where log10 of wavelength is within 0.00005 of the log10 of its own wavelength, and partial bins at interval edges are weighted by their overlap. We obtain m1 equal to 6.5 AA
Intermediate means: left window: 8.73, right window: 10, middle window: 8.47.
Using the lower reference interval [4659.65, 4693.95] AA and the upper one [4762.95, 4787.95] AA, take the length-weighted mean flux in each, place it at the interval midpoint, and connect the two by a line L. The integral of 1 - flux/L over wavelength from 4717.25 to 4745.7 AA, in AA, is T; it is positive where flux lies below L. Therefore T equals 3.3 AA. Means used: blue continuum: 8.61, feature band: 8.19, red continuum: 9.79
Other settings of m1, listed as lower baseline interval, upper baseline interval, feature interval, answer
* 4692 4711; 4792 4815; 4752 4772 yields 3.21 AA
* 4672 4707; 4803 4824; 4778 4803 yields 0.98 AA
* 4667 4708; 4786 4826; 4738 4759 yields 5.03 AA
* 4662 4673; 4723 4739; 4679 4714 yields -3.51 AA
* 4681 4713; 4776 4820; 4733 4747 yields 2.41 AA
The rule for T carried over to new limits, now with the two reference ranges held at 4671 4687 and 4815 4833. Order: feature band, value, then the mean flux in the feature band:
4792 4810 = 0.67 AA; 10.1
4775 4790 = 0.52 AA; 9.84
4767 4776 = -0.39 AA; 10.5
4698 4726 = 1.36 AA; 8.66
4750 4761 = 3.49 AA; 6.67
